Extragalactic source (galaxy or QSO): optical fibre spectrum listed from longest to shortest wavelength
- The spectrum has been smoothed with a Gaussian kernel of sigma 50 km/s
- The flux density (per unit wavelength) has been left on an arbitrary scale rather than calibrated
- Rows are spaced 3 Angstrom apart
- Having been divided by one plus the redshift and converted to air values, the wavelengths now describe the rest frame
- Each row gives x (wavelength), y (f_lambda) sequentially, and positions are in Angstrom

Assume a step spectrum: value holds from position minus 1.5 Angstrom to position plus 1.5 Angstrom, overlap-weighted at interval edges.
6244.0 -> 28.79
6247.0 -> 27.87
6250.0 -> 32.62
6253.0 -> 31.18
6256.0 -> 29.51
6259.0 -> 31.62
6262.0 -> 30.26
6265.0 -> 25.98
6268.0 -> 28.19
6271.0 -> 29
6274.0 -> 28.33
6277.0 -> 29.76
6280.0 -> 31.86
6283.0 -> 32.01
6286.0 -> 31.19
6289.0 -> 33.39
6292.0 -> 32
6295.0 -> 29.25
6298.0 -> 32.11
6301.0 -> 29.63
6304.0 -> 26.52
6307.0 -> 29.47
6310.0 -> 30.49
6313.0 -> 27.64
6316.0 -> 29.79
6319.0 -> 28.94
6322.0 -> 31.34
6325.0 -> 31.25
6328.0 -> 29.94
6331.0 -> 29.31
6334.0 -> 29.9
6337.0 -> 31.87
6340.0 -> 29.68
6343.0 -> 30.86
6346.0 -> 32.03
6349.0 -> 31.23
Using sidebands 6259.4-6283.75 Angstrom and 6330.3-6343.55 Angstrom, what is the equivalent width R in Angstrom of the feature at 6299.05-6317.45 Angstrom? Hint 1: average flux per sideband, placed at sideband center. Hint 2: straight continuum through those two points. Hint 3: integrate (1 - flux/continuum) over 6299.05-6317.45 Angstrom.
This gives 0.6 Angstrom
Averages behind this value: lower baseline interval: 29.4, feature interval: 29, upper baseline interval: 30.3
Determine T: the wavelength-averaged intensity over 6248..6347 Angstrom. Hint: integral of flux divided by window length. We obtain 30.2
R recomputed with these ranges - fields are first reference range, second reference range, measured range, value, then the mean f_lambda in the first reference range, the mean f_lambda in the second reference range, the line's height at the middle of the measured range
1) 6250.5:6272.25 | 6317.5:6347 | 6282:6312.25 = -0.5 Angstrom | 29.5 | 30.5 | 30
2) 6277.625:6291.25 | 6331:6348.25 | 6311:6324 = 0.7 Angstrom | 32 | 30.7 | 31.2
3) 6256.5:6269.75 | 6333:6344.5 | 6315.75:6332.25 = 0.1 Angstrom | 29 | 30.6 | 30.3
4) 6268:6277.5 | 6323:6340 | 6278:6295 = -1.5 Angstrom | 28.8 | 30.4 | 29.2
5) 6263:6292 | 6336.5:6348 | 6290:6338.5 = 1.0 Angstrom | 30.1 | 31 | 30.6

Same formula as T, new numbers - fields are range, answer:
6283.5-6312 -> 30.5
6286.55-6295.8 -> 31.7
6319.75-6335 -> 30.3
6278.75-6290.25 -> 32.1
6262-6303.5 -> 30.1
